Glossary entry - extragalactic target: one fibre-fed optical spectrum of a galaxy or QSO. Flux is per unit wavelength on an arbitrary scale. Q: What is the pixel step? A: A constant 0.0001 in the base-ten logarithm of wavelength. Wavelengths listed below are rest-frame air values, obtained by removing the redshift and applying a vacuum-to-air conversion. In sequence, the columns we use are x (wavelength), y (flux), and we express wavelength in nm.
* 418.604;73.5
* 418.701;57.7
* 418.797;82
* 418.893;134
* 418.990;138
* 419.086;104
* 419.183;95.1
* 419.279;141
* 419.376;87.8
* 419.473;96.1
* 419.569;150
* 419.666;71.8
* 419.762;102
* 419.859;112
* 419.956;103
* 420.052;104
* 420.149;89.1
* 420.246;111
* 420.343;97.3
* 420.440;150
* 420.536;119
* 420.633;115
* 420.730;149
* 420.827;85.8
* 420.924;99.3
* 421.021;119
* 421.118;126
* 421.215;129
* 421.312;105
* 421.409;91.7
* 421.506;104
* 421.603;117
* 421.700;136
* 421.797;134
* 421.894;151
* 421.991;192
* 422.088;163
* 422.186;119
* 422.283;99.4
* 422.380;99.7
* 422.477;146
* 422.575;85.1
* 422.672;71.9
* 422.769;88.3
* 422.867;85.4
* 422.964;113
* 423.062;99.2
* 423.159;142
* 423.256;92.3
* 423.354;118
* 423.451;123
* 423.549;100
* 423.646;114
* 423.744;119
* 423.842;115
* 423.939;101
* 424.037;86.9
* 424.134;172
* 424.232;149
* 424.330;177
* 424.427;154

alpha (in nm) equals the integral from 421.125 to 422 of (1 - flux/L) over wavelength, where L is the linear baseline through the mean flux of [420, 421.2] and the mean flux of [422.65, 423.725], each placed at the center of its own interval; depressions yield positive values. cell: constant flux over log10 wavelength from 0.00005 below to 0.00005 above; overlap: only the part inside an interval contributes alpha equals -0.119 nm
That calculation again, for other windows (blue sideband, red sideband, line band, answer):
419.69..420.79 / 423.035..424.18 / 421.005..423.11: -0.05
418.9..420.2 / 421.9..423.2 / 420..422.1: -0.17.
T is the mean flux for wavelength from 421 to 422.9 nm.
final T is 118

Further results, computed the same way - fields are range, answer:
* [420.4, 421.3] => 120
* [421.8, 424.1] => 115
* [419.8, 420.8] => 114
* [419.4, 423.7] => 114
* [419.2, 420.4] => 105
